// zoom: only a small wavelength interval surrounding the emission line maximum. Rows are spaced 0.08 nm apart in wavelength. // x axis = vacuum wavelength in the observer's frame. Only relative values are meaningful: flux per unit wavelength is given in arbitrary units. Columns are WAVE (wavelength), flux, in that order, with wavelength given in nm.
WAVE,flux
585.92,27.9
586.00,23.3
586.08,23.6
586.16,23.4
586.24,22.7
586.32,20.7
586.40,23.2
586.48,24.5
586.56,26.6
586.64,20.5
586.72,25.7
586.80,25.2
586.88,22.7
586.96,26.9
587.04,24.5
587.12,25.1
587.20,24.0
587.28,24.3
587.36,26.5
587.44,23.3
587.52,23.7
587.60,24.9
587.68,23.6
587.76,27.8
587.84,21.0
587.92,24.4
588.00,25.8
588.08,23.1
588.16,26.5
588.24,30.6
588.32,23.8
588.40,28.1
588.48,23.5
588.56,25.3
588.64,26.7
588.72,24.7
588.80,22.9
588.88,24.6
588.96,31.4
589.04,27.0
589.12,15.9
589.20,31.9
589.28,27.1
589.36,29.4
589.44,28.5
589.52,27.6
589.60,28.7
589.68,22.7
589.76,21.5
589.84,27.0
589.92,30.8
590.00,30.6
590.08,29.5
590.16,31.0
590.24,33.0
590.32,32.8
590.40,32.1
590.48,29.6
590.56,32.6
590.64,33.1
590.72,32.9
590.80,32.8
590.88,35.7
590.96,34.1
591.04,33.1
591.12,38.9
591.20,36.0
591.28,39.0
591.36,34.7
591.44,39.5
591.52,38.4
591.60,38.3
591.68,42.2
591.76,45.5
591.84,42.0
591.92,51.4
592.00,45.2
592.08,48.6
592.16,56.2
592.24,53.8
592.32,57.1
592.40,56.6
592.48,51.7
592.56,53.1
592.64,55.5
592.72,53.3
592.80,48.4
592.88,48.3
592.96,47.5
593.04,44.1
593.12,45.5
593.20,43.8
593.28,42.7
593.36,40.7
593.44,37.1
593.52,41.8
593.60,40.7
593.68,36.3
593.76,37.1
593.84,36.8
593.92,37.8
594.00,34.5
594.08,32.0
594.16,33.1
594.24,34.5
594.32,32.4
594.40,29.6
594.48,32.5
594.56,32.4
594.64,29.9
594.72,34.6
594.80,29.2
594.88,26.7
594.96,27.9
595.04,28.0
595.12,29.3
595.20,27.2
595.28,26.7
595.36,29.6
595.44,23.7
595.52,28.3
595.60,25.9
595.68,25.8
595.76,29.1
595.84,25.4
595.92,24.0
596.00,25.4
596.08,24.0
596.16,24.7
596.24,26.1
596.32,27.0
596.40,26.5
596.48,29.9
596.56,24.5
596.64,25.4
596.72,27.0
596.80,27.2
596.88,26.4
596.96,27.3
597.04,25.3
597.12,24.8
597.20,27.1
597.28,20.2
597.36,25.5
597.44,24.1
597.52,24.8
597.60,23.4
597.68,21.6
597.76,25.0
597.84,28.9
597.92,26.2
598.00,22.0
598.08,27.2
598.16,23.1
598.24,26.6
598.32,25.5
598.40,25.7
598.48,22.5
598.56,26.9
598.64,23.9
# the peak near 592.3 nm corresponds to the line Hbeta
